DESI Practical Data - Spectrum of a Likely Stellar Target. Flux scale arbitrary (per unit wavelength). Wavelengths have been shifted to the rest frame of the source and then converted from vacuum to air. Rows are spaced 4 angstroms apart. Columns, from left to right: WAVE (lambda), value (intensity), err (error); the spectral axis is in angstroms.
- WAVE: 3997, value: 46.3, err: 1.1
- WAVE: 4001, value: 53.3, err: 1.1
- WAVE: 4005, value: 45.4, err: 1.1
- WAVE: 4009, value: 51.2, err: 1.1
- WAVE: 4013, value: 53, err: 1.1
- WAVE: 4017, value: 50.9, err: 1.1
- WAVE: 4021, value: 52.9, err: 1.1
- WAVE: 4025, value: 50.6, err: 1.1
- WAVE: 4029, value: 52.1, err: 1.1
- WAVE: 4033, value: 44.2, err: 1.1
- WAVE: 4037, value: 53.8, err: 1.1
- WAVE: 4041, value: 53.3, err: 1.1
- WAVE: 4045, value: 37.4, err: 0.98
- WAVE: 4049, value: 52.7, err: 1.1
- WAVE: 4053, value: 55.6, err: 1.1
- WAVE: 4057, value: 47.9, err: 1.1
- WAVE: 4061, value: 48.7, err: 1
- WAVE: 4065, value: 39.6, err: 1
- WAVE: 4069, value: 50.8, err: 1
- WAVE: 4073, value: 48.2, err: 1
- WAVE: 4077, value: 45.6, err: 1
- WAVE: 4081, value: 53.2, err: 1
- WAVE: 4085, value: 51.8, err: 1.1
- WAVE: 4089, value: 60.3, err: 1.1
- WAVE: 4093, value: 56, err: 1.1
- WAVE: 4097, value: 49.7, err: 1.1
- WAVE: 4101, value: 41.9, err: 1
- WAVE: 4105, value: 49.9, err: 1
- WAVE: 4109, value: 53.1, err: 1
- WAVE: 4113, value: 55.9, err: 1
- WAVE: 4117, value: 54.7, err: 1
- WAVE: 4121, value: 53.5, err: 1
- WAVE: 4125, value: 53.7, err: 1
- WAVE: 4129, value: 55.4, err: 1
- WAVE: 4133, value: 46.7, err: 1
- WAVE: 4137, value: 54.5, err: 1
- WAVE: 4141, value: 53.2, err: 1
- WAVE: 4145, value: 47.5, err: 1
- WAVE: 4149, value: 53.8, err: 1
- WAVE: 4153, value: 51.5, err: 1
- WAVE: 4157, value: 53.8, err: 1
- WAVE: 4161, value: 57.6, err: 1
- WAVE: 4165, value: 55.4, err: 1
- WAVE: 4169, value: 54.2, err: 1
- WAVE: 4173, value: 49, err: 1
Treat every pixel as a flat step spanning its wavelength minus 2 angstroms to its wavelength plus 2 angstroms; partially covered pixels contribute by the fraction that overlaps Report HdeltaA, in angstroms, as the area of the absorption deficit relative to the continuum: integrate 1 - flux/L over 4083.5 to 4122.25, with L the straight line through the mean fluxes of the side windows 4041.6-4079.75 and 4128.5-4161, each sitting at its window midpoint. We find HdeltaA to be -2.1 angstroms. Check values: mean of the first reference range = 47.7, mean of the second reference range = 52.2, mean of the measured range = 52.7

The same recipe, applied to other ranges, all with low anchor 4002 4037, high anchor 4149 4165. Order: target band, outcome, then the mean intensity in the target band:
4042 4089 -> 2.5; 48.9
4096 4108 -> 1.2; 47.4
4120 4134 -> 0.2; 52.6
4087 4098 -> -0.7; 55.8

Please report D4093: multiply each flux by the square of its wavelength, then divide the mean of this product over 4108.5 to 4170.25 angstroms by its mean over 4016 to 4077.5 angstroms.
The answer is 1.14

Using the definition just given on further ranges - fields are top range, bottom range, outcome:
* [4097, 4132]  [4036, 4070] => 1.10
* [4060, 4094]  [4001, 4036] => 1.03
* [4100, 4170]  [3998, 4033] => 1.10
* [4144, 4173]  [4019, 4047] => 1.15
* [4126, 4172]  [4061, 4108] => 1.10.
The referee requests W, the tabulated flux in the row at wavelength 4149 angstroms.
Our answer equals 53.8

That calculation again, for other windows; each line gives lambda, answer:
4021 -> 52.9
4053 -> 55.6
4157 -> 53.8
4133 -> 46.7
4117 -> 54.7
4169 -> 54.2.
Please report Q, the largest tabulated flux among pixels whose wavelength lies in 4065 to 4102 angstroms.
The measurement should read 60.3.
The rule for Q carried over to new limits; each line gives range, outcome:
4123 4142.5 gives 55.4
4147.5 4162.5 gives 57.6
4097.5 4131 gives 55.9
